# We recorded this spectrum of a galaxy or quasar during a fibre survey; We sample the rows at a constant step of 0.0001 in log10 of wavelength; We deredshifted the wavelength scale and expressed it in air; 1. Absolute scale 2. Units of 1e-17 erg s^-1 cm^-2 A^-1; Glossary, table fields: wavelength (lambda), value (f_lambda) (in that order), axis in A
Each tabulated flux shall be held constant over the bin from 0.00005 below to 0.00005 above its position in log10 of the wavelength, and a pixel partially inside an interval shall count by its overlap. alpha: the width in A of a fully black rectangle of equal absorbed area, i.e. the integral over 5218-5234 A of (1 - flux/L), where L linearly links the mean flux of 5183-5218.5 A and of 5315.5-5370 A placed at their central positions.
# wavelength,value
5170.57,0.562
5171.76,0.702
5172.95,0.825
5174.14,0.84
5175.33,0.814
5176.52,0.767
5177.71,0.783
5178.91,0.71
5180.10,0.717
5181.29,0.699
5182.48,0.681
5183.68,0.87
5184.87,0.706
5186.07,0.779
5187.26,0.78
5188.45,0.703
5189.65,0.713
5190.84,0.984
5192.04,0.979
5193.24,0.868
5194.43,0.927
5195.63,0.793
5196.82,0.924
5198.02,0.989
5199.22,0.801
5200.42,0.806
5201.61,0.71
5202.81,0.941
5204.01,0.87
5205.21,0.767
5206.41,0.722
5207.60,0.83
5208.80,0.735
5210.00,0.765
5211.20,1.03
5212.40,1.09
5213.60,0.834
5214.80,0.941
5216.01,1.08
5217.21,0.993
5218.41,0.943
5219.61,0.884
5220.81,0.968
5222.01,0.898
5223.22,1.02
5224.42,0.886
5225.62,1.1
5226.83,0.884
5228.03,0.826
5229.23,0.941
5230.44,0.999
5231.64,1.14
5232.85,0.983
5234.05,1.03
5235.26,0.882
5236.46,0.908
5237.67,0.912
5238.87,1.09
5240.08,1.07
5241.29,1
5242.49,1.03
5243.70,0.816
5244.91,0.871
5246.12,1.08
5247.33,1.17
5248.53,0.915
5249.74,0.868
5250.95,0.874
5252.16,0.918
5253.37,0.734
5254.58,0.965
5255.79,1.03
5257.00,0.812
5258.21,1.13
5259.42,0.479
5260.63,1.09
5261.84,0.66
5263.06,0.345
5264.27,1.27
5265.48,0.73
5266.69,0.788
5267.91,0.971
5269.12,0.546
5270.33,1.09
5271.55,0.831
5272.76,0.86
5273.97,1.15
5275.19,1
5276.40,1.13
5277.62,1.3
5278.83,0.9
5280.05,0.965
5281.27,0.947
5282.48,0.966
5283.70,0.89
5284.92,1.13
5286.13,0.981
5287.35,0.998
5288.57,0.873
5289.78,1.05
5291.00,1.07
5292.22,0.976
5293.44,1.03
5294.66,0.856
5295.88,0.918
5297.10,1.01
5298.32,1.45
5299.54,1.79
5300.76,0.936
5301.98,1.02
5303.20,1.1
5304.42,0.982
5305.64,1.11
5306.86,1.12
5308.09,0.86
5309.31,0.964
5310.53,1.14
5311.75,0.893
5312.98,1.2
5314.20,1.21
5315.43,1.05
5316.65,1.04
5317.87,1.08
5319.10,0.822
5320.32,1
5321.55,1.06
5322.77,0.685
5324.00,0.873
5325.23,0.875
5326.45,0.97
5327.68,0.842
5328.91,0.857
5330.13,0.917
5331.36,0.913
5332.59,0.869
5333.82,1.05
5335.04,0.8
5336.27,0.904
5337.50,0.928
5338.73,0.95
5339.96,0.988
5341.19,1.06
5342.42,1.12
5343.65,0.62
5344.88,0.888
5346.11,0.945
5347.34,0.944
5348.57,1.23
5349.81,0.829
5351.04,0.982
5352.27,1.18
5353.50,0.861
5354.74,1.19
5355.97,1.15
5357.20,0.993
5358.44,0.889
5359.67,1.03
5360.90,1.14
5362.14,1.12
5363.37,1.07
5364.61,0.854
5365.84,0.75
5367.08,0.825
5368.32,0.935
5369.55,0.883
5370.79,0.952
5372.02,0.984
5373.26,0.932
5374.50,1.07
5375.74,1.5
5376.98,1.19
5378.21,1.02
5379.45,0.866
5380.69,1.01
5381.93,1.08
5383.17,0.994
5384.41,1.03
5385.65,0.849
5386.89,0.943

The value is -1.5 A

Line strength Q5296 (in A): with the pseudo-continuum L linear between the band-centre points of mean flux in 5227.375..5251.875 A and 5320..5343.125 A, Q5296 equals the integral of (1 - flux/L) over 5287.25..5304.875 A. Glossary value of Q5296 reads -2.4 A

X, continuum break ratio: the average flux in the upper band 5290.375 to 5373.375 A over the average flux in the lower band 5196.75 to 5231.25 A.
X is 1.10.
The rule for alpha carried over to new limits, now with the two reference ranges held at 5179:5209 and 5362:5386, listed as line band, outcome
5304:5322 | -2.0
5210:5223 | -1.9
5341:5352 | 0.1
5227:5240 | -1.8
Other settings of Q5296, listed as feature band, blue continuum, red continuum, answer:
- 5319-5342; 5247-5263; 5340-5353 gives 1.03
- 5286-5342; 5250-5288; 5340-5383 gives -2.56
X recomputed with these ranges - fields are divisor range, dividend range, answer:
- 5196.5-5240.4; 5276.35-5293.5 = 1.09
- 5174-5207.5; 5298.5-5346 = 1.22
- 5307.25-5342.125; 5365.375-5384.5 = 1.04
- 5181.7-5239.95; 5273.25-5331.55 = 1.14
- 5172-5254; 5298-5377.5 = 1.13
